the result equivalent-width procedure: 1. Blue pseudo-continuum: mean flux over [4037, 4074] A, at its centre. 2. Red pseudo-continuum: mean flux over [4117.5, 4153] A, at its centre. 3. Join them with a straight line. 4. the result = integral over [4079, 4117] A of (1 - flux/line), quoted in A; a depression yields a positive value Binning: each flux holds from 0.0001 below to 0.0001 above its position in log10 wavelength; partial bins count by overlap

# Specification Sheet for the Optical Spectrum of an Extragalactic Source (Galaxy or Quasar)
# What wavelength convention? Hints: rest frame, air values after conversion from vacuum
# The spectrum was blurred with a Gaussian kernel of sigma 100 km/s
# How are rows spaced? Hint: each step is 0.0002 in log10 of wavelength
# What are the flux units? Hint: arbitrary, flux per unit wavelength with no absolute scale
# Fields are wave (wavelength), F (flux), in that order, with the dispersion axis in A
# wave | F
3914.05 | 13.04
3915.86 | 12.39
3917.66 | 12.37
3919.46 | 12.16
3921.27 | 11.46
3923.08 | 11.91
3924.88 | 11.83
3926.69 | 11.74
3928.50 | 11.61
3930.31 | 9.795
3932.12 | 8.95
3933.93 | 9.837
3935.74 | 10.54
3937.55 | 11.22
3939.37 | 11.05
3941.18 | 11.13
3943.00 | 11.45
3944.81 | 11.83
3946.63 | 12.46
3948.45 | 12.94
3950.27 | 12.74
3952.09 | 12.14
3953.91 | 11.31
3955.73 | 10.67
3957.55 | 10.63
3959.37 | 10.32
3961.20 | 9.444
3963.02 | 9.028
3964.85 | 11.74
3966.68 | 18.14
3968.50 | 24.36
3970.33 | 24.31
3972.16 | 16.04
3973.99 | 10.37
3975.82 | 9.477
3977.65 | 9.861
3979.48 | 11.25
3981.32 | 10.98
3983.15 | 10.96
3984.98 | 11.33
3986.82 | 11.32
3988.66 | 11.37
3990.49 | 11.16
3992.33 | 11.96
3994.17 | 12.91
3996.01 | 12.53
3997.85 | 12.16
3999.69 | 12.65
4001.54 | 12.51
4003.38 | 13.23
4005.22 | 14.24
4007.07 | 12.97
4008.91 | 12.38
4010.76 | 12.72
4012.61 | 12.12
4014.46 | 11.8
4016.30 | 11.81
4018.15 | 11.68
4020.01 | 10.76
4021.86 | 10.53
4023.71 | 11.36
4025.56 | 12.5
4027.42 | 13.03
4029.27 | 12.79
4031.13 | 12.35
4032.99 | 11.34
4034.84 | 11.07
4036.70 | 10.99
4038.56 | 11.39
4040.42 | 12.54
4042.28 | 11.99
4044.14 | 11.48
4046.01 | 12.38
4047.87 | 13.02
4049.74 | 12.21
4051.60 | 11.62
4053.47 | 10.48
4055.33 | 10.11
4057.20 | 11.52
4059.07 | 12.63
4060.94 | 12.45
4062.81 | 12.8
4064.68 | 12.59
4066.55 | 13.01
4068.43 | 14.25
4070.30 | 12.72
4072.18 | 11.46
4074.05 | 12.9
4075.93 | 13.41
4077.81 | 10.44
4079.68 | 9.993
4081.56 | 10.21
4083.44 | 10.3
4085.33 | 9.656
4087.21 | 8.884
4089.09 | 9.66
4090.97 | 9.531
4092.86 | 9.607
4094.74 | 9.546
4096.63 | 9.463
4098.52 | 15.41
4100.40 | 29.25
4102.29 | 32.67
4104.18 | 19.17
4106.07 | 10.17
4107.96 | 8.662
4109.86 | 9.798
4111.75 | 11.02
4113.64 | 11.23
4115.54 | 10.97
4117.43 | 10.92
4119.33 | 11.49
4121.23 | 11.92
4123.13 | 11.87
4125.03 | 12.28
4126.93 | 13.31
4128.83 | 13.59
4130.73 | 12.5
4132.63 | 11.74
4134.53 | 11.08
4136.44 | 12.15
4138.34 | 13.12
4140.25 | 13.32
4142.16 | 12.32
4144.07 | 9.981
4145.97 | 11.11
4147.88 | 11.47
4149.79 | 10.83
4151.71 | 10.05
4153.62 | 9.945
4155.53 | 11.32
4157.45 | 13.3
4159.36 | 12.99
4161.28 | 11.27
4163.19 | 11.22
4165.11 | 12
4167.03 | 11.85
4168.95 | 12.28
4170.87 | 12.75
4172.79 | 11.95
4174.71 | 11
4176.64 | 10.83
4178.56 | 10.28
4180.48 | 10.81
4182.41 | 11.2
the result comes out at -2.5 A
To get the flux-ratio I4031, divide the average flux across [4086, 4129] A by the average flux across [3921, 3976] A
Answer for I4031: 1.06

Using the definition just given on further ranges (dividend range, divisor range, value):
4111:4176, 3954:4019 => 0.94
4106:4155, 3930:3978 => 0.93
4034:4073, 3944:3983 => 0.94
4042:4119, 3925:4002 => 1.03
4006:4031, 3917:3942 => 1.09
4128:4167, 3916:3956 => 1.03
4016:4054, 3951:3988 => 0.93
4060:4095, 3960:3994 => 0.87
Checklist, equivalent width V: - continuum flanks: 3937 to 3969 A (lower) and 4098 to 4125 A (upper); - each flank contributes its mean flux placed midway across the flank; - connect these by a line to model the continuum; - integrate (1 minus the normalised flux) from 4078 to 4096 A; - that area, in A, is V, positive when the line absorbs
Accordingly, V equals 5.6 A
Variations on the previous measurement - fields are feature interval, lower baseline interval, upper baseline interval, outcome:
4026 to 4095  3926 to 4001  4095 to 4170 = 5.1 A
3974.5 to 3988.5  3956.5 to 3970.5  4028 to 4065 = 3.0 A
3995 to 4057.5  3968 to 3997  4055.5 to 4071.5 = 3.7 A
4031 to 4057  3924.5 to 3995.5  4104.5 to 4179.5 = 0.5 A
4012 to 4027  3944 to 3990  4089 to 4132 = 1.4 A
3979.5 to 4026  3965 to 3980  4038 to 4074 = 7.3 A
